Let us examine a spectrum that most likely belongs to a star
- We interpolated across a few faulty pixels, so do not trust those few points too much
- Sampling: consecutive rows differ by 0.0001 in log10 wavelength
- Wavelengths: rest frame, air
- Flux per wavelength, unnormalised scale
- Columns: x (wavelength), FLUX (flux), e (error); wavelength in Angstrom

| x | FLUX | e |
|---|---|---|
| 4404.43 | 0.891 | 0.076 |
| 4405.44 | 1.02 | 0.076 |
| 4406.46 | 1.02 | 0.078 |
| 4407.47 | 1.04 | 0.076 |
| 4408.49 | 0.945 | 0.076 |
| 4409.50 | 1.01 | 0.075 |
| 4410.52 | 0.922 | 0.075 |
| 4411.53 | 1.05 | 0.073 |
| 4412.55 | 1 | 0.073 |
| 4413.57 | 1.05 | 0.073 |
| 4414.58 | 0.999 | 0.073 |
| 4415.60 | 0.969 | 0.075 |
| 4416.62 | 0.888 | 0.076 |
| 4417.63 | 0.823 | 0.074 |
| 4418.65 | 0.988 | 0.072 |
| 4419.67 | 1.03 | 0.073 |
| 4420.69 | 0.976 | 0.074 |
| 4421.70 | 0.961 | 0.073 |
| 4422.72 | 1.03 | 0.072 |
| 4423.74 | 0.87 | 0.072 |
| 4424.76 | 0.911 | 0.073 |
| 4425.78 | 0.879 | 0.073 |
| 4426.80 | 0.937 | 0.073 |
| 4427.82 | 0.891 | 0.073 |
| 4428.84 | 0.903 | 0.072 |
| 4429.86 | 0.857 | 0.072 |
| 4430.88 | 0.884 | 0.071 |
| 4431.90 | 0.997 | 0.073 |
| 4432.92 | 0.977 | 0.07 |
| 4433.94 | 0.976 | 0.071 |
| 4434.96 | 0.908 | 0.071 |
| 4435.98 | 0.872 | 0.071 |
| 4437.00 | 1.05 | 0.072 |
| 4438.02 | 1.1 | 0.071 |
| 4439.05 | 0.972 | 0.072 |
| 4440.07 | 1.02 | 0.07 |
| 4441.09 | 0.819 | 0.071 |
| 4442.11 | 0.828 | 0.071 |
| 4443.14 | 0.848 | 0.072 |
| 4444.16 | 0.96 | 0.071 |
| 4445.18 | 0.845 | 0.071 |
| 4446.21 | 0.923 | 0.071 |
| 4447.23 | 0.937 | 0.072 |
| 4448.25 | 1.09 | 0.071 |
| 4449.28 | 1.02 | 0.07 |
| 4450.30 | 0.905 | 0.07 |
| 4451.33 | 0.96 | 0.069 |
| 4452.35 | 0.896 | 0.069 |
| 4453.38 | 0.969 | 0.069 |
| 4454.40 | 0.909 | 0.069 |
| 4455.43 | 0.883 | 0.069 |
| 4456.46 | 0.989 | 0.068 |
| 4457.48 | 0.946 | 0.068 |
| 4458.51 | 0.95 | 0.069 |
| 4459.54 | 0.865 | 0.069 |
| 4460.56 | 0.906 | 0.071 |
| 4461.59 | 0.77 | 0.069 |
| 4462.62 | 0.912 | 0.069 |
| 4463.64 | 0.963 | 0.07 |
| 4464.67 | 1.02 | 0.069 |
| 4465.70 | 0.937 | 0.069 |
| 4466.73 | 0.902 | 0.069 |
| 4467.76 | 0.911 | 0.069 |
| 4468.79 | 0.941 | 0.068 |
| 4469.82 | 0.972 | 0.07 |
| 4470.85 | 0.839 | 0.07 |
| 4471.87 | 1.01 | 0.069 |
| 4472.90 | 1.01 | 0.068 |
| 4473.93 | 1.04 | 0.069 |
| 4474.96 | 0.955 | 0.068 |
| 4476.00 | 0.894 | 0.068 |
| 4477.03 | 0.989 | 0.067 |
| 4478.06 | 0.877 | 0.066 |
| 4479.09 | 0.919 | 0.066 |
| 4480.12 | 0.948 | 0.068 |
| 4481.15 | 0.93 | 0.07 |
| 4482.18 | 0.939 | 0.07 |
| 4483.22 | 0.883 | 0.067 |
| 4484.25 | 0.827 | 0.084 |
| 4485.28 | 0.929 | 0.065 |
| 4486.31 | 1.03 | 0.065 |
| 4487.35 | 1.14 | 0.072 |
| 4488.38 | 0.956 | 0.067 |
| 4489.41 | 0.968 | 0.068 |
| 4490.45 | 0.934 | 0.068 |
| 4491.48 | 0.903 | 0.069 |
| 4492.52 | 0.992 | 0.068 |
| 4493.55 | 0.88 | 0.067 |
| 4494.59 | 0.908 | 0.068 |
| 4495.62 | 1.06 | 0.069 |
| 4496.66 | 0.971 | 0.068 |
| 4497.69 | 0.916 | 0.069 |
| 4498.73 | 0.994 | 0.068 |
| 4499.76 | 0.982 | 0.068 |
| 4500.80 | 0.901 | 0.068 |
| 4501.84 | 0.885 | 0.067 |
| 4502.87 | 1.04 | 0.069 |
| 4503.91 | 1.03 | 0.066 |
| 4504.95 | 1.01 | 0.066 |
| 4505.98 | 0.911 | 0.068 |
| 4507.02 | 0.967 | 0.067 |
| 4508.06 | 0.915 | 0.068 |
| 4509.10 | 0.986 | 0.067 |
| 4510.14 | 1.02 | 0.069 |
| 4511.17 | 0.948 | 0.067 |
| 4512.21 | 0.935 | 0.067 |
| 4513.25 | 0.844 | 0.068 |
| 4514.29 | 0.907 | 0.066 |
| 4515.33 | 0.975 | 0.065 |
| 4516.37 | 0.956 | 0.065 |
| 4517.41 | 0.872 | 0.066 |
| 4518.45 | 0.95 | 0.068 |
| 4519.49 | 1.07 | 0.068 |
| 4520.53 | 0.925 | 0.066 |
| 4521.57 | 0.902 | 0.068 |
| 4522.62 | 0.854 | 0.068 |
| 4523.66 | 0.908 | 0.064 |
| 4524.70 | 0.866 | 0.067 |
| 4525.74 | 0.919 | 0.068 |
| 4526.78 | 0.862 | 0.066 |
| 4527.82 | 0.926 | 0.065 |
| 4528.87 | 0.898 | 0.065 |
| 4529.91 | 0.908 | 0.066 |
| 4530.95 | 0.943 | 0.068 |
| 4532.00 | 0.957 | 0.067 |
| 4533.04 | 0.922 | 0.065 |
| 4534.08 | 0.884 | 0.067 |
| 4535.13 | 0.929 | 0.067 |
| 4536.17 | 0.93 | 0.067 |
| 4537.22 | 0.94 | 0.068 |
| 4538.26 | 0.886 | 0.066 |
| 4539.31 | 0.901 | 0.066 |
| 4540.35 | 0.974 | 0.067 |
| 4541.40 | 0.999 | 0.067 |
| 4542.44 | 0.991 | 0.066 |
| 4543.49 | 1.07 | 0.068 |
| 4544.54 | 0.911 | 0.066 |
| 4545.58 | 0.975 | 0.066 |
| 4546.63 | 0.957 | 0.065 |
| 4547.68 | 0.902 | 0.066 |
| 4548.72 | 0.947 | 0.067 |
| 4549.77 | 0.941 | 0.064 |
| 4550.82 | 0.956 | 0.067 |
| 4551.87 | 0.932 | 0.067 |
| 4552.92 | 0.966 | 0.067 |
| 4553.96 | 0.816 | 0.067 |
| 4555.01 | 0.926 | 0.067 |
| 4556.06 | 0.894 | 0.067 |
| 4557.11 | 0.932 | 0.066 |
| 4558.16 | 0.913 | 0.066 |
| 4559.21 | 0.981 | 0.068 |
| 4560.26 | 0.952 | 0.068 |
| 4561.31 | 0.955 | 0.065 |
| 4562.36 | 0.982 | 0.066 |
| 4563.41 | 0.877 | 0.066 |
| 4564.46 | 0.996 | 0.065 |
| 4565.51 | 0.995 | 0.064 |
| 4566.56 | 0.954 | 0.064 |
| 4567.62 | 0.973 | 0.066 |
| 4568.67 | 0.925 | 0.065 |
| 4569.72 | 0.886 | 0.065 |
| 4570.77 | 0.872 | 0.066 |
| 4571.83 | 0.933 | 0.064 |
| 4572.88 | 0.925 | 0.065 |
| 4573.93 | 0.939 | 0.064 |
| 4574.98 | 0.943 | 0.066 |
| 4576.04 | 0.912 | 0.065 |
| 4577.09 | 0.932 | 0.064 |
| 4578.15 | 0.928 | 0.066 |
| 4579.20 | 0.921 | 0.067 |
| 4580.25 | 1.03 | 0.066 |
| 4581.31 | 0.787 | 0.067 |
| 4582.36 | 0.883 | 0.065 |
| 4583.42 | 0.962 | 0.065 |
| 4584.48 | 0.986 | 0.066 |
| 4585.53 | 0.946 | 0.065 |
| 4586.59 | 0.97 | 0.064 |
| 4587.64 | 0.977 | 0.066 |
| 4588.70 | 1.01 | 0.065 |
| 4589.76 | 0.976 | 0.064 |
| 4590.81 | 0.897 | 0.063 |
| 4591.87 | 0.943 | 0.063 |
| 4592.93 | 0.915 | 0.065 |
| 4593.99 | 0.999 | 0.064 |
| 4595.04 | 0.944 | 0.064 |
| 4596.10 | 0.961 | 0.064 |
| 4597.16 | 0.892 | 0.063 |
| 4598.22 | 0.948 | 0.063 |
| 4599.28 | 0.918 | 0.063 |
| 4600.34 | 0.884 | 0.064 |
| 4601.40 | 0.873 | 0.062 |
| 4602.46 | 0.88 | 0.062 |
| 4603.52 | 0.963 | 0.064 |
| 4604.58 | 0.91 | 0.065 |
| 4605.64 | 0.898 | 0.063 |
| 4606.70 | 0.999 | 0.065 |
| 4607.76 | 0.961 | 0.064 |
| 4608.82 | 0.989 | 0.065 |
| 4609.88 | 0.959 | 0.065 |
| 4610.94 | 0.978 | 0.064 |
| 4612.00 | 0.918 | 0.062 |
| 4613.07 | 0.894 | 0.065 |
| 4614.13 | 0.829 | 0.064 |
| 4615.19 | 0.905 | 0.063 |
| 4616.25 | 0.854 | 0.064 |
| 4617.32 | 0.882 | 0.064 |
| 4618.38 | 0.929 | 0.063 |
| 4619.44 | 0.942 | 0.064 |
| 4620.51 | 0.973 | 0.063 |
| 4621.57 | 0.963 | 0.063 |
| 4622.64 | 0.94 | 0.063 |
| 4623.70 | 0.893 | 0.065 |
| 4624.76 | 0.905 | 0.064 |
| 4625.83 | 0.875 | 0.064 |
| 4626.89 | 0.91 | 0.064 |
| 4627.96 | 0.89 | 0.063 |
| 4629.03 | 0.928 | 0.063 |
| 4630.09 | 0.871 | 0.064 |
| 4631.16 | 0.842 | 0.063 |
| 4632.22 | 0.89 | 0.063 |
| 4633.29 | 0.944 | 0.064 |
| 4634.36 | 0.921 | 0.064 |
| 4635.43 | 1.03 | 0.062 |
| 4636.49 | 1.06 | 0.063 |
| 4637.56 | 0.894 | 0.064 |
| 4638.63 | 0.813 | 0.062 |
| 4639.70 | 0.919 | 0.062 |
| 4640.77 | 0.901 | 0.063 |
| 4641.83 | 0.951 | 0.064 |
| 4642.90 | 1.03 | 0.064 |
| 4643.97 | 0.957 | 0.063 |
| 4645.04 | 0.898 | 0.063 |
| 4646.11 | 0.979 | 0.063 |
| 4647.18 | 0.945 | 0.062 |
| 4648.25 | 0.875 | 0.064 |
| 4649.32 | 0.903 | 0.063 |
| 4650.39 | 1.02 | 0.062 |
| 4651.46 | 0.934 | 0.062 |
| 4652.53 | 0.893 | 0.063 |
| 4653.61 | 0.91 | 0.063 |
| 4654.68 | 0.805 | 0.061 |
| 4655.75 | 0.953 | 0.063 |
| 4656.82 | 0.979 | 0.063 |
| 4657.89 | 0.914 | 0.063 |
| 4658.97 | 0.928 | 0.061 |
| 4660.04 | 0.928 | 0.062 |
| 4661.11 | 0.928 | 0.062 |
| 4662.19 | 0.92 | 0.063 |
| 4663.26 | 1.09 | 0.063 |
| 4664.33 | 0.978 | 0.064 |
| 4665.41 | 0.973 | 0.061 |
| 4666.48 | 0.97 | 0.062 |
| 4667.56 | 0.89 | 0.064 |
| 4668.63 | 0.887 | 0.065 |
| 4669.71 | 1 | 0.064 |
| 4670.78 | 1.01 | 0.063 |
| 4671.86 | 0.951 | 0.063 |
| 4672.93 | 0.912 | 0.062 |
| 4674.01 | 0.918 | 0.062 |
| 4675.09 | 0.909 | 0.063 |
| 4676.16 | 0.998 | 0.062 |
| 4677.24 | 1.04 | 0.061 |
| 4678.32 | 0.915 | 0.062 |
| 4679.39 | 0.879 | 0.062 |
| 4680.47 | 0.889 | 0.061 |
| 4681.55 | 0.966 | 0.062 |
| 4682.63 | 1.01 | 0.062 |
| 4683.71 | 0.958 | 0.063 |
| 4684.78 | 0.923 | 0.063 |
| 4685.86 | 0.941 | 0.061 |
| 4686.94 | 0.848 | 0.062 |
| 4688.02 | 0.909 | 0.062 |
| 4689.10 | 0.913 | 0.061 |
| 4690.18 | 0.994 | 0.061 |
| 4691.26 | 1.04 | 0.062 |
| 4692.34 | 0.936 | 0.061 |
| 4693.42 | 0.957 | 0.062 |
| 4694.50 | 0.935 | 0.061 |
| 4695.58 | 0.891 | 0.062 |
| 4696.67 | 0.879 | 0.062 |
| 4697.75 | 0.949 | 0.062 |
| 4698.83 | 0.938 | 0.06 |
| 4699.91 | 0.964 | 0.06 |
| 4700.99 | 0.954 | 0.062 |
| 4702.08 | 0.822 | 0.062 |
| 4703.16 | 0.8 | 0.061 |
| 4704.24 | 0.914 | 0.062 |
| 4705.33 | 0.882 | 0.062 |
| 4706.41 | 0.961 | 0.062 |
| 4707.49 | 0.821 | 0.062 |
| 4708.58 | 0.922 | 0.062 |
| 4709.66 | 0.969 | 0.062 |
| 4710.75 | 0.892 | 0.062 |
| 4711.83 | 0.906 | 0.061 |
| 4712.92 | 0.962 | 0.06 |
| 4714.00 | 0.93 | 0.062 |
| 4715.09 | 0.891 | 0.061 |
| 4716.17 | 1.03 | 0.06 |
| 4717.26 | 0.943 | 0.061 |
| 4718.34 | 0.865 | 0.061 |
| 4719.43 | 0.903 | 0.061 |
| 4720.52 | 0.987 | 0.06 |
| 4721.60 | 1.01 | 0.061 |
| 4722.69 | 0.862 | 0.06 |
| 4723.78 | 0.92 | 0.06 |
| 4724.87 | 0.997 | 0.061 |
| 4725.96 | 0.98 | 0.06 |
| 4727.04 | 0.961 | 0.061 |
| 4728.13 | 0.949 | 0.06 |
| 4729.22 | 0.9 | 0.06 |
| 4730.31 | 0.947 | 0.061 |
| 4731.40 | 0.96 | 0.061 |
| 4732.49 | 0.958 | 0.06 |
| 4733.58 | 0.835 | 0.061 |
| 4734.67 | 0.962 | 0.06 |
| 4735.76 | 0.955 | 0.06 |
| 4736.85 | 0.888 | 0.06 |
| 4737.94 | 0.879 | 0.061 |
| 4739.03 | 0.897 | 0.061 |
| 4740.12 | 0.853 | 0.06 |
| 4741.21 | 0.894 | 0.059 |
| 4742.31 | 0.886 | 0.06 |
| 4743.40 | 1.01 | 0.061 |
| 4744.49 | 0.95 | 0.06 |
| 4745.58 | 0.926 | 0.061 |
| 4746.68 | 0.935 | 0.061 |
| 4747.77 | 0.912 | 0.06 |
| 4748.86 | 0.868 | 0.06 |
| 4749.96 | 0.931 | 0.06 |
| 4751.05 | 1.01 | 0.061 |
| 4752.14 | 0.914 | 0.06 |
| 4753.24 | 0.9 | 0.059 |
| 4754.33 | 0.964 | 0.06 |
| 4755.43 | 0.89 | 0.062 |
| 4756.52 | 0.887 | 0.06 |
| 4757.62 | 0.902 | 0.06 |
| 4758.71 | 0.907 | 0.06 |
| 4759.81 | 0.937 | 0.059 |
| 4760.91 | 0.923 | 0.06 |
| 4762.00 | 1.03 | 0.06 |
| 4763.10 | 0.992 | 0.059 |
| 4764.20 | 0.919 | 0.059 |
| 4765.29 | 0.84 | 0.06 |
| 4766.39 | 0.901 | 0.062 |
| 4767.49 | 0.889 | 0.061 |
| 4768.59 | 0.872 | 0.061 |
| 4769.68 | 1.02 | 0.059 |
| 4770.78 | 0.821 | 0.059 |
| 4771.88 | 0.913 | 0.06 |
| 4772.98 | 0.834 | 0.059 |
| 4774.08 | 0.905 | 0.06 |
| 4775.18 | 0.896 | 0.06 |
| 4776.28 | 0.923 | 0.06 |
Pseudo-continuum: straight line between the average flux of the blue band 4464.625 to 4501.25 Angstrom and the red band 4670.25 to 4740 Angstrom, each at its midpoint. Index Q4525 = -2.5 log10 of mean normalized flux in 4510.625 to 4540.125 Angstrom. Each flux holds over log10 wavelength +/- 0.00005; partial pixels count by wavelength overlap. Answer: 0.031 mag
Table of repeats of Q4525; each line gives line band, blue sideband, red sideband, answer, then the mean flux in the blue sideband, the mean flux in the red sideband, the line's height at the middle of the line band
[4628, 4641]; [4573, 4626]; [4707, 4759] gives 0.015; 0.931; 0.926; 0.929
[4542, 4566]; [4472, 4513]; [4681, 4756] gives 0.003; 0.957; 0.928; 0.949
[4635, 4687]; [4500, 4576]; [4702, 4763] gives -0.015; 0.937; 0.924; 0.929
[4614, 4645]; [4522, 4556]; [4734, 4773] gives 0.004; 0.927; 0.918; 0.923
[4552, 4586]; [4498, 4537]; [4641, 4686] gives 0.008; 0.936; 0.944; 0.939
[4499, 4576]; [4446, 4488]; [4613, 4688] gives 0.000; 0.943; 0.93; 0.938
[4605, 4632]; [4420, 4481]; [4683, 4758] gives 0.015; 0.936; 0.925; 0.929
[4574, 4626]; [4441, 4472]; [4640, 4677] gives 0.008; 0.924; 0.943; 0.937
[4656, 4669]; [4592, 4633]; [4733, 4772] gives -0.037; 0.919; 0.917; 0.918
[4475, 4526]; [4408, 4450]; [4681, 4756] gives -0.001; 0.949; 0.928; 0.944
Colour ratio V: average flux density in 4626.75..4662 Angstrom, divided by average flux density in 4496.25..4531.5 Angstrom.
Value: 0.99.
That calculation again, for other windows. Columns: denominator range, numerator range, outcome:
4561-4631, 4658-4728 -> 1.01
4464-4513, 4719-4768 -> 0.97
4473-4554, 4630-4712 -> 0.99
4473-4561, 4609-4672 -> 0.99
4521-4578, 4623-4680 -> 1.00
